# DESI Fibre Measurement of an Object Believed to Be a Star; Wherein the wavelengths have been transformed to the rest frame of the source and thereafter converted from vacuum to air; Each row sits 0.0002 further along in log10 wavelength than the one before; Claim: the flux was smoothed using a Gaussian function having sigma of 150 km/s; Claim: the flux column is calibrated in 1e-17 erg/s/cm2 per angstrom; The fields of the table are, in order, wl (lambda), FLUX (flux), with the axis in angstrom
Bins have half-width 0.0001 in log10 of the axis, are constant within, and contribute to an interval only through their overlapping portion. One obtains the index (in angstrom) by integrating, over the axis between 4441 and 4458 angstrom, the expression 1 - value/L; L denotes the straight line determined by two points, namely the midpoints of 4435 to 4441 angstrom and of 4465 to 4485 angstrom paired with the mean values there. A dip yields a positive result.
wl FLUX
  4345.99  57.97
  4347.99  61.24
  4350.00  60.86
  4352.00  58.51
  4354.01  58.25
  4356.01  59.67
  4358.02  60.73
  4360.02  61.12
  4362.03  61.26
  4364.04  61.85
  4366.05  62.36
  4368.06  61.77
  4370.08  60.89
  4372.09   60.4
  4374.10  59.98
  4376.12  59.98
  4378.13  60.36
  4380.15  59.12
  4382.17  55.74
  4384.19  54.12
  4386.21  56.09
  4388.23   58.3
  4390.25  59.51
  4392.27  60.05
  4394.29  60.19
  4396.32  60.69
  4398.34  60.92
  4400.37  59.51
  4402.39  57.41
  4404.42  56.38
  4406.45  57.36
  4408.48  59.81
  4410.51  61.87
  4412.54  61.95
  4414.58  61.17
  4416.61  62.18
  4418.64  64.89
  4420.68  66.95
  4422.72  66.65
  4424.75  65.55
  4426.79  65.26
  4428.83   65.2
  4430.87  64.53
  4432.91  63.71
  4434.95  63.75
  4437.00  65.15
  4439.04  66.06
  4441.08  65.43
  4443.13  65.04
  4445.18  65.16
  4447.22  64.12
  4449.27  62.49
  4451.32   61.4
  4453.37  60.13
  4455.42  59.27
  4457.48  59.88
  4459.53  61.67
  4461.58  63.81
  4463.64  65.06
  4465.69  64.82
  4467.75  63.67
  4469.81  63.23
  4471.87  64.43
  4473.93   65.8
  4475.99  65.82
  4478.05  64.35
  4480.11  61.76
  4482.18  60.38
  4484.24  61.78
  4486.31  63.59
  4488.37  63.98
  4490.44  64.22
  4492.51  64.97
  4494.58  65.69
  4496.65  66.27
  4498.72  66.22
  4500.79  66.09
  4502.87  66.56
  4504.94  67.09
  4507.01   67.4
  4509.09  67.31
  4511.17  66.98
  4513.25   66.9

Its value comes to 0.6 angstrom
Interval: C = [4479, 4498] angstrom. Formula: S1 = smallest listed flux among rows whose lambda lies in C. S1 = 60.38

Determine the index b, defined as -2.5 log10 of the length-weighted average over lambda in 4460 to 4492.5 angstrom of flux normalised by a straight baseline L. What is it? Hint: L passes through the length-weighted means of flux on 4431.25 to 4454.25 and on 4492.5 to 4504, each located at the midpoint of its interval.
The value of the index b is 0.02 mag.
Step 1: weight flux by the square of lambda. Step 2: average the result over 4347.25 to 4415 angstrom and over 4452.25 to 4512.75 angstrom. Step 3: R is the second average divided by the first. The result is 1.13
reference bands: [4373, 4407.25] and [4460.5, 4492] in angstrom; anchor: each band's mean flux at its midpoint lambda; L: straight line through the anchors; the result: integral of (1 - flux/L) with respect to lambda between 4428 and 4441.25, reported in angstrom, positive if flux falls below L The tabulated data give -0.8 angstrom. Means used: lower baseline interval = 58.6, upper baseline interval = 63.8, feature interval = 64.8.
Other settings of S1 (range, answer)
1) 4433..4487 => 59.27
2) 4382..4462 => 54.12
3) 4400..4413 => 56.38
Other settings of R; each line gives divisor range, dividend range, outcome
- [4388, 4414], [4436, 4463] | 1.08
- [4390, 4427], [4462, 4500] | 1.08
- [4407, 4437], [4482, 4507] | 1.05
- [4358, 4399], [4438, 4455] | 1.10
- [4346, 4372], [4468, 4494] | 1.11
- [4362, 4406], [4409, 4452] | 1.11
